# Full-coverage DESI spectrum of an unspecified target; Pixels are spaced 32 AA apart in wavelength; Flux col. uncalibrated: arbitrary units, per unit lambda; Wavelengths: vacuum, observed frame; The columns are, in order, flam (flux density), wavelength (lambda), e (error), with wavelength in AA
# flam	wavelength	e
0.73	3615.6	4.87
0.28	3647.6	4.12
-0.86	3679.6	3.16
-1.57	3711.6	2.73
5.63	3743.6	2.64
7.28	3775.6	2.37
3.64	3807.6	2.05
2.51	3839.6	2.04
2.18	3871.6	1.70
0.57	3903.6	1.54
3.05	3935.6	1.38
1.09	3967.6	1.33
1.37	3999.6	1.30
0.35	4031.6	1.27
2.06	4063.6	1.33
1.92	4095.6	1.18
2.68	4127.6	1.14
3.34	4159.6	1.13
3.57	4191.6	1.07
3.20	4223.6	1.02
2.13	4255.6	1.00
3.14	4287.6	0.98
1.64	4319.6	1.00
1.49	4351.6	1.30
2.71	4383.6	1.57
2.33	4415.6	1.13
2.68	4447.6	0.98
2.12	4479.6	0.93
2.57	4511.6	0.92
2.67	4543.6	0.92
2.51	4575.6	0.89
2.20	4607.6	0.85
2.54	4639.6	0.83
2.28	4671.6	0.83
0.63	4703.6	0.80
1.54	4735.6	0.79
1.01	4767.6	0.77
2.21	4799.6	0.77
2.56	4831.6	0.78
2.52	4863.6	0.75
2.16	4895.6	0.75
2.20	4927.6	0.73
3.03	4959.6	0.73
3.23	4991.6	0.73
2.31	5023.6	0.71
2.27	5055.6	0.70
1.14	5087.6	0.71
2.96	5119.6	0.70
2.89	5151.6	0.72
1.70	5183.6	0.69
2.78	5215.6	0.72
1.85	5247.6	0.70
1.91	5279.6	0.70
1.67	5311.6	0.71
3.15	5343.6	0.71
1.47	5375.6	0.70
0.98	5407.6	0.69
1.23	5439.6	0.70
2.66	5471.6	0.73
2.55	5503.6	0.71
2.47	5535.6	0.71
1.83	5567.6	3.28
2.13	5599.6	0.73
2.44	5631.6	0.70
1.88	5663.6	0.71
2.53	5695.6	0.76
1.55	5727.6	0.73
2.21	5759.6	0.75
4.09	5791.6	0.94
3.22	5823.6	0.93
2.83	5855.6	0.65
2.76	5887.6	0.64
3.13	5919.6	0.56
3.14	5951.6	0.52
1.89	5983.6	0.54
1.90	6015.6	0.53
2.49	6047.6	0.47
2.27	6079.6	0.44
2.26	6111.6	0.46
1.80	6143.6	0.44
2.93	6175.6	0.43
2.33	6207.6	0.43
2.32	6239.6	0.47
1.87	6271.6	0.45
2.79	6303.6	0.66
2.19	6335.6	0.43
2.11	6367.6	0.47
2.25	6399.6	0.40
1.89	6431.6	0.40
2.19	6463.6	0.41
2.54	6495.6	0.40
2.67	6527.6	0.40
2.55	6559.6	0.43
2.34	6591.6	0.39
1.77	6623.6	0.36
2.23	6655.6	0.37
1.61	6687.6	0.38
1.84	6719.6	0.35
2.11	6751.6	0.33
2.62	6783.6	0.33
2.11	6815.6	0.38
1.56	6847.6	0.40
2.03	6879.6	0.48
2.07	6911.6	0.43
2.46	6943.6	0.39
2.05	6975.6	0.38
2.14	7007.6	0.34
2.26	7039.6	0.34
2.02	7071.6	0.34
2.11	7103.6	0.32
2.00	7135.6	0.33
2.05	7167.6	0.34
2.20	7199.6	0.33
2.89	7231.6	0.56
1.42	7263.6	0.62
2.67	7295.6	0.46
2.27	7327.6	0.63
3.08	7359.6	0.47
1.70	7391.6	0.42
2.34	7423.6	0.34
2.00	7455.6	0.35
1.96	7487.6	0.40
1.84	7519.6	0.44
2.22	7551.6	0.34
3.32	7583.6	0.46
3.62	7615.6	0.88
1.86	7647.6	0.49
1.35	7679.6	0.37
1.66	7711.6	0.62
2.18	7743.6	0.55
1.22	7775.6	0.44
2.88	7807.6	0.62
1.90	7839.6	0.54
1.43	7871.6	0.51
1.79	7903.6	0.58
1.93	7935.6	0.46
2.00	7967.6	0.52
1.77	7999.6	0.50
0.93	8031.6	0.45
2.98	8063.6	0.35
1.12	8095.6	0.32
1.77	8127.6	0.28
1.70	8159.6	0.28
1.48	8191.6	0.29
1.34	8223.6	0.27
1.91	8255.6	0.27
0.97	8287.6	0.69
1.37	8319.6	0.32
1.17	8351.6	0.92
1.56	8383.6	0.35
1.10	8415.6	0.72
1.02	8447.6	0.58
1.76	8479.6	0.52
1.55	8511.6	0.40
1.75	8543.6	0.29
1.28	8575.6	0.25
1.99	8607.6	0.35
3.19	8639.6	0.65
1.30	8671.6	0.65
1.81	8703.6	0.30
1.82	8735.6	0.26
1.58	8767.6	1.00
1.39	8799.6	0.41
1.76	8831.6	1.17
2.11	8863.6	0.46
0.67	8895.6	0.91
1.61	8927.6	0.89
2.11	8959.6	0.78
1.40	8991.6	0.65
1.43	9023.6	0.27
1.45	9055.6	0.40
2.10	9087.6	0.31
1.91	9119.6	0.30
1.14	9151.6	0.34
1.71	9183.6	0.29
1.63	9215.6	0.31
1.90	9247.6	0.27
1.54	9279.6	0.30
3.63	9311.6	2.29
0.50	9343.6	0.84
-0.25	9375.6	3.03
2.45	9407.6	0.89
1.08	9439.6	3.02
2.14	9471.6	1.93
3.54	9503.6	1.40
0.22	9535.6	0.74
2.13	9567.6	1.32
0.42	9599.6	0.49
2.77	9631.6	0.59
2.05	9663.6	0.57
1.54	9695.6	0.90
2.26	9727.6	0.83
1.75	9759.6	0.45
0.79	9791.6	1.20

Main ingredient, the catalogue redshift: 0.23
